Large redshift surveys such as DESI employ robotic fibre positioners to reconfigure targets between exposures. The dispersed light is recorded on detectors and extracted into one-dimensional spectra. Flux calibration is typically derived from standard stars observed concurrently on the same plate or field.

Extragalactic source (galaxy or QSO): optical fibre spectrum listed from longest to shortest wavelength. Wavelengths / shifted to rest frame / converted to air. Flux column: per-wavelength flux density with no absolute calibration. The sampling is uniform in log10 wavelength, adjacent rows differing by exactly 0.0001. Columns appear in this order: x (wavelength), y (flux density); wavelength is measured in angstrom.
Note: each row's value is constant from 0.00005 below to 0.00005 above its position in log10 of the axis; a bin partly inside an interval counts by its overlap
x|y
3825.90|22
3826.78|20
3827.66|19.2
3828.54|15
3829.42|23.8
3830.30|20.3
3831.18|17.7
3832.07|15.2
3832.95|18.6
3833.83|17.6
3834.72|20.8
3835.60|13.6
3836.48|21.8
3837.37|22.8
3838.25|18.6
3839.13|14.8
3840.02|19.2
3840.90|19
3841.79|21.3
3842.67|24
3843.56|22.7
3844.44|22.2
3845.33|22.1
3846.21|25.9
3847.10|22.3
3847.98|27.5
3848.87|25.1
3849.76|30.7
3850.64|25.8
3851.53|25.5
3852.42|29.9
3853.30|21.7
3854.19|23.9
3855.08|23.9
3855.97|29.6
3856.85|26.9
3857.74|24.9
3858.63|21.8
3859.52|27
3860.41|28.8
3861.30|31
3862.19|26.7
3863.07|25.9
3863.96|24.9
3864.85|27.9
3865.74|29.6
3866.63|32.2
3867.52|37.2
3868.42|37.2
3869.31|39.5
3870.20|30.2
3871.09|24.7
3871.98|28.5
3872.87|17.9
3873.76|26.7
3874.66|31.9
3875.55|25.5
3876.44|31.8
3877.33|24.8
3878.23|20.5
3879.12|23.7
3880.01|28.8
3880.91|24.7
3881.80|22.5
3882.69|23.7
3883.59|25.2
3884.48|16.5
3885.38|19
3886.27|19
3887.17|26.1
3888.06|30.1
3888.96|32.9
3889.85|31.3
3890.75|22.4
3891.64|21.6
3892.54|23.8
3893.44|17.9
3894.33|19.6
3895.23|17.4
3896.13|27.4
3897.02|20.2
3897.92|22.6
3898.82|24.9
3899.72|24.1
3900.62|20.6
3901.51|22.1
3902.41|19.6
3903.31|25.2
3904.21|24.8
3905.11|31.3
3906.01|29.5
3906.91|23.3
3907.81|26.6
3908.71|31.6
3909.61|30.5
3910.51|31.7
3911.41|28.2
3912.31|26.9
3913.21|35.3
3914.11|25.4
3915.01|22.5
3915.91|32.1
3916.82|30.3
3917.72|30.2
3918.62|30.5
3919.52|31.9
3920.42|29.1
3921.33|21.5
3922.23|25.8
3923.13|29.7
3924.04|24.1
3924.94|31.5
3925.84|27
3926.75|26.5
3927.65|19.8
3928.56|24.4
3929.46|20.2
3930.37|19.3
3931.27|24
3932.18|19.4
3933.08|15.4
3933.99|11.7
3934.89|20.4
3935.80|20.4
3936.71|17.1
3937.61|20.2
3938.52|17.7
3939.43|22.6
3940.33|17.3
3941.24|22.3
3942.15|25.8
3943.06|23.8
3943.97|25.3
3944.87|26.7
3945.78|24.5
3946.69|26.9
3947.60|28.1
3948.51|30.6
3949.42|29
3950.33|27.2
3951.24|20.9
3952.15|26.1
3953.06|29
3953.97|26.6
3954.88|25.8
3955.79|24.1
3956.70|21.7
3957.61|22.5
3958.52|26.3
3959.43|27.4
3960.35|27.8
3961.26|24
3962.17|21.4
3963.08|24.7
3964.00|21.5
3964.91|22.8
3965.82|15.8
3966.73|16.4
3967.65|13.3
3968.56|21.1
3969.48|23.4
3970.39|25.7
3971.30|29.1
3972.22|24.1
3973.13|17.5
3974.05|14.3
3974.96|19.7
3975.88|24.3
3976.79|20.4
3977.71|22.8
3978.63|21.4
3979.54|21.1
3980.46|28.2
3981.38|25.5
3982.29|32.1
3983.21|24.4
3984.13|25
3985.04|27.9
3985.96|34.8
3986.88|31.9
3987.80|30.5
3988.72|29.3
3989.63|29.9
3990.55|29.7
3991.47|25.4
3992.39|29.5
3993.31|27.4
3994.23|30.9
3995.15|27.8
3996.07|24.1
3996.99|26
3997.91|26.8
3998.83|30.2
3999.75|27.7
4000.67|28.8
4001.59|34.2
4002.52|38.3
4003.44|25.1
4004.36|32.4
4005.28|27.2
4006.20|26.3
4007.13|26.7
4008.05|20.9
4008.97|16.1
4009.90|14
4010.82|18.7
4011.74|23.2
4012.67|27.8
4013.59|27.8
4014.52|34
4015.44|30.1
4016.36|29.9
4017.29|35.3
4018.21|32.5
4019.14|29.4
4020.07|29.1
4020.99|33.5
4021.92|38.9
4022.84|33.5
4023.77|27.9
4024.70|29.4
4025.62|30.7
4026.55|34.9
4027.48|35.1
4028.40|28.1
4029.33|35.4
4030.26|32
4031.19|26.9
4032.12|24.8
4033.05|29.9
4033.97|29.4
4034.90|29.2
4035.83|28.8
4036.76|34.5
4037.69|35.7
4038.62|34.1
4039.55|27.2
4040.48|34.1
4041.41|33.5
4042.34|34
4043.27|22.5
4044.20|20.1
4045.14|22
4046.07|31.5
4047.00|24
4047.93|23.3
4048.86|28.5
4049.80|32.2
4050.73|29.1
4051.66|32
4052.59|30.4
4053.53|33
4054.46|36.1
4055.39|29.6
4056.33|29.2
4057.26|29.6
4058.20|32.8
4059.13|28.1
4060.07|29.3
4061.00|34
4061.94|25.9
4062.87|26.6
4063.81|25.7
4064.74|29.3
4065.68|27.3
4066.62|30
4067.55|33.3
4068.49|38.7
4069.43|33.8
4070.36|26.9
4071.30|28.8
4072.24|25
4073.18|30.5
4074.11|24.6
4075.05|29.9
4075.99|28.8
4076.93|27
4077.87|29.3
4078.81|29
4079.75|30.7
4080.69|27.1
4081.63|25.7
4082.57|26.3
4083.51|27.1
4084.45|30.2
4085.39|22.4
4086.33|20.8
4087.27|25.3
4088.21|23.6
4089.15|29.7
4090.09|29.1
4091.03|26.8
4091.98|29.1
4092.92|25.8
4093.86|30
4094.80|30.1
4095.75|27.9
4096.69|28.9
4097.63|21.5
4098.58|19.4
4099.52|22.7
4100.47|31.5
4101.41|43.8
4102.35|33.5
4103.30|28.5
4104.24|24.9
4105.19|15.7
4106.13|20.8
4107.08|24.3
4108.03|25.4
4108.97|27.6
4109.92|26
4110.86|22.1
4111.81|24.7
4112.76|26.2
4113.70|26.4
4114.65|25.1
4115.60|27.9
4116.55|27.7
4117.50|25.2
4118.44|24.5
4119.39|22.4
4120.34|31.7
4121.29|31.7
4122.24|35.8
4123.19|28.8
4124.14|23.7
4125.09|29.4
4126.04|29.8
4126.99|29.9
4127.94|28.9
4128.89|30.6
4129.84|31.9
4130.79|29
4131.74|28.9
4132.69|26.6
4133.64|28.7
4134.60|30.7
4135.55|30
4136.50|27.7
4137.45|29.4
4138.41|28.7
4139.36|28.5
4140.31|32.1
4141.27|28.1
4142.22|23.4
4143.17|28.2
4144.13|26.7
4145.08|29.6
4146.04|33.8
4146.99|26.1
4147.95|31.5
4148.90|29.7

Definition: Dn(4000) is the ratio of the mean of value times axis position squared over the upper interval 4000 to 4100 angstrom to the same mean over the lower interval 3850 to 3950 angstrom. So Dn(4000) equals 1.22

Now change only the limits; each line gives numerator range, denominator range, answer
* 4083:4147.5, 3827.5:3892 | 1.27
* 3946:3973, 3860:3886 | 0.93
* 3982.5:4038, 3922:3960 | 1.27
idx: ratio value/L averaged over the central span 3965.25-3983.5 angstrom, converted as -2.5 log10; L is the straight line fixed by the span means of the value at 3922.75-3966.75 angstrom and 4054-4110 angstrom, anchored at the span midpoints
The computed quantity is 0.112 mag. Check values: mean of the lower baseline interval 23.4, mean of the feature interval 22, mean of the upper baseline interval 28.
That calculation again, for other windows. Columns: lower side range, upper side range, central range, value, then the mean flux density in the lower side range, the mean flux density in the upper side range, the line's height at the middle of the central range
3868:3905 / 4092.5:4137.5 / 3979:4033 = -0.10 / 24.8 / 27.6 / 26.3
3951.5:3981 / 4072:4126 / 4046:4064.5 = -0.15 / 22.8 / 27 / 25.6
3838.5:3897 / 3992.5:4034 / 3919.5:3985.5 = 0.17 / 25.4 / 28.9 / 27.4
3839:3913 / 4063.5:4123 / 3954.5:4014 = 0.06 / 25.6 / 27.5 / 26.5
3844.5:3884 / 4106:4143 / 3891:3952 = 0.11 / 26.9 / 27.8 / 27.1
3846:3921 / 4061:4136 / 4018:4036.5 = -0.14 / 26.4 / 27.8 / 27.3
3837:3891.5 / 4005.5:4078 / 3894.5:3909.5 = 0.08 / 25.7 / 29.3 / 26.5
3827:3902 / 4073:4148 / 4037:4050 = -0.08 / 24.2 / 27.6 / 26.7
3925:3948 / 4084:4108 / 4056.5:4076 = -0.15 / 22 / 26.6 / 25.8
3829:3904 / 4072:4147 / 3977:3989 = -0.05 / 24.3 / 27.6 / 25.9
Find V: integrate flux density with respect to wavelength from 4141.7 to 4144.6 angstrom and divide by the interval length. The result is 26.1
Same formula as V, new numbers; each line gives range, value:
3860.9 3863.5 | 27.9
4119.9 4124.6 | 30.3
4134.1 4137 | 29.5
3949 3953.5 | 26.4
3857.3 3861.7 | 26.6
